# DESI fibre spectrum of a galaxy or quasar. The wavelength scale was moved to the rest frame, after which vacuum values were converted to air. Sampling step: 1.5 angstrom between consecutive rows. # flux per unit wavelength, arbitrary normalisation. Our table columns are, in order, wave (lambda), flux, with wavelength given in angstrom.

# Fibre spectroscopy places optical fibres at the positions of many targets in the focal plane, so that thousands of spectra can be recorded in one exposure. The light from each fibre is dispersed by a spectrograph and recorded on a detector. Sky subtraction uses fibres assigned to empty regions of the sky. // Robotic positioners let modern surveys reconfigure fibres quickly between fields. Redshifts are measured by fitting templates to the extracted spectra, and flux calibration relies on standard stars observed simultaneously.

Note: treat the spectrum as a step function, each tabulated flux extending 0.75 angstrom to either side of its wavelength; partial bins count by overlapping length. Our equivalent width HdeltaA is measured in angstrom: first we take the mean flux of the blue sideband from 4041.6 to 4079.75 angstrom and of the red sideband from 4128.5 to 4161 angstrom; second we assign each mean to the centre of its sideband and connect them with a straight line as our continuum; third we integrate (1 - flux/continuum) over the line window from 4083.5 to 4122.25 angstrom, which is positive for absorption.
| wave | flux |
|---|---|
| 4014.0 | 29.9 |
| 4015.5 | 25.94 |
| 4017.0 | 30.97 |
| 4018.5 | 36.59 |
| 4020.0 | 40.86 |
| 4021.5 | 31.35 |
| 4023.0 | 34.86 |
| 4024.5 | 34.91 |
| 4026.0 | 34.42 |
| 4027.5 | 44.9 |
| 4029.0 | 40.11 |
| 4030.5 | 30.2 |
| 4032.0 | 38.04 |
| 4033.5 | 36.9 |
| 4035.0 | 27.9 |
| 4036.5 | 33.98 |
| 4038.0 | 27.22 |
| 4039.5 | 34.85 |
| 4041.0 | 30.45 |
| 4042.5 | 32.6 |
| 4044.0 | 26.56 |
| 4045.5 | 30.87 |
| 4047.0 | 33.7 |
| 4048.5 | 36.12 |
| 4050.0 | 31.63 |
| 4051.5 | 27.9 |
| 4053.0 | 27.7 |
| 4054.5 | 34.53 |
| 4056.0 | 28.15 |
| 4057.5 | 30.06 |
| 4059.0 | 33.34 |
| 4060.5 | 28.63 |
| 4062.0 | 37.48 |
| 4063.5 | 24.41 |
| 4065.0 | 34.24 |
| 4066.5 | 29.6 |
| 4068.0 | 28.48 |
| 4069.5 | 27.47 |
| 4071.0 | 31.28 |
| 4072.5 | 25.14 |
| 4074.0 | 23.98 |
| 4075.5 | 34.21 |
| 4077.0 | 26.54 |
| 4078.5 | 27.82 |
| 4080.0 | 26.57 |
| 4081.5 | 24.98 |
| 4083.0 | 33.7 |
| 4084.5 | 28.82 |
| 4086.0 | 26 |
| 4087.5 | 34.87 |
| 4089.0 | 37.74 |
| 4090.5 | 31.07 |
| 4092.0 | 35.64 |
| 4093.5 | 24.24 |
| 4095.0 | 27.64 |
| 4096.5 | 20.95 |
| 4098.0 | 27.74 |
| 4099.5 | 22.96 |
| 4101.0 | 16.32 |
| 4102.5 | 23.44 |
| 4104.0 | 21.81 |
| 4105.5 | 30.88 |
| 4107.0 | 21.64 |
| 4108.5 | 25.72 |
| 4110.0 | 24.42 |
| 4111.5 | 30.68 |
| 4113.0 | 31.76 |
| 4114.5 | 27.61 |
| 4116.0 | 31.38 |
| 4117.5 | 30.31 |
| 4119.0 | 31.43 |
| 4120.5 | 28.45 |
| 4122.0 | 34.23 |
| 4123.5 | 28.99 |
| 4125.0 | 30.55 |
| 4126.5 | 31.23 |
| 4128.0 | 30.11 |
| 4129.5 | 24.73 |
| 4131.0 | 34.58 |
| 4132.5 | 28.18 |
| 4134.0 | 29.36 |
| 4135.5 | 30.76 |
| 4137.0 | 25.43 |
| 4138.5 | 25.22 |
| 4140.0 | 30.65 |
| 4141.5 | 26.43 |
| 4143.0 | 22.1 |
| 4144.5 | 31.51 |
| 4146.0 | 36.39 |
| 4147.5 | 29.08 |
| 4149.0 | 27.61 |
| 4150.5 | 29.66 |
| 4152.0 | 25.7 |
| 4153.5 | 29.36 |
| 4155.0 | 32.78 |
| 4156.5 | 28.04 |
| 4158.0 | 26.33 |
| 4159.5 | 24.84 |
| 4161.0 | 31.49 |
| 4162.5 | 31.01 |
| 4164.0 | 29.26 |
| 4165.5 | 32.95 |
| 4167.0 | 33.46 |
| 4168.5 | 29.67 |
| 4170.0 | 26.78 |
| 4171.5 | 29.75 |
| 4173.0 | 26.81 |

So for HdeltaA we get 1.8 angstrom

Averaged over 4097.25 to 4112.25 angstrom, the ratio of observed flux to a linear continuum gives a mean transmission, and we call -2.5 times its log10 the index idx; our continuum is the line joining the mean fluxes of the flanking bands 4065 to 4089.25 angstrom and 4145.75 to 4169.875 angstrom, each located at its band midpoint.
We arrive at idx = 0.19 mag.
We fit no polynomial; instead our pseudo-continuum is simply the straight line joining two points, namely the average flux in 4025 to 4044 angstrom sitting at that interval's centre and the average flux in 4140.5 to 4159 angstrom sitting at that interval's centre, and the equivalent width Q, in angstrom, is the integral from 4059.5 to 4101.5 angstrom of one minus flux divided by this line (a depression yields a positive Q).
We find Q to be 4.3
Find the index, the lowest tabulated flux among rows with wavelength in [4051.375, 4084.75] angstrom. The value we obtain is 23.98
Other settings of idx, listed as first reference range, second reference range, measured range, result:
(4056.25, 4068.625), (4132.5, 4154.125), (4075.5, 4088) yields 0.05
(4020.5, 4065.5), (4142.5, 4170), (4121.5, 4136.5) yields 0.00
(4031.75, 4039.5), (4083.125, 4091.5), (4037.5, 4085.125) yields 0.08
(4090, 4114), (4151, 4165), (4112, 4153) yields -0.07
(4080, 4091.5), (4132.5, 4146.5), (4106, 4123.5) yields 0.02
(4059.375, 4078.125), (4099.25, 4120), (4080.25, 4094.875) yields -0.09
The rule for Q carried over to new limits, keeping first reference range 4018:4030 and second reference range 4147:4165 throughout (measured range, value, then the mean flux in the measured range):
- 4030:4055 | 2.9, 31.8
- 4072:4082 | 2.0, 27.1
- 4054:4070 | 1.9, 30.6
